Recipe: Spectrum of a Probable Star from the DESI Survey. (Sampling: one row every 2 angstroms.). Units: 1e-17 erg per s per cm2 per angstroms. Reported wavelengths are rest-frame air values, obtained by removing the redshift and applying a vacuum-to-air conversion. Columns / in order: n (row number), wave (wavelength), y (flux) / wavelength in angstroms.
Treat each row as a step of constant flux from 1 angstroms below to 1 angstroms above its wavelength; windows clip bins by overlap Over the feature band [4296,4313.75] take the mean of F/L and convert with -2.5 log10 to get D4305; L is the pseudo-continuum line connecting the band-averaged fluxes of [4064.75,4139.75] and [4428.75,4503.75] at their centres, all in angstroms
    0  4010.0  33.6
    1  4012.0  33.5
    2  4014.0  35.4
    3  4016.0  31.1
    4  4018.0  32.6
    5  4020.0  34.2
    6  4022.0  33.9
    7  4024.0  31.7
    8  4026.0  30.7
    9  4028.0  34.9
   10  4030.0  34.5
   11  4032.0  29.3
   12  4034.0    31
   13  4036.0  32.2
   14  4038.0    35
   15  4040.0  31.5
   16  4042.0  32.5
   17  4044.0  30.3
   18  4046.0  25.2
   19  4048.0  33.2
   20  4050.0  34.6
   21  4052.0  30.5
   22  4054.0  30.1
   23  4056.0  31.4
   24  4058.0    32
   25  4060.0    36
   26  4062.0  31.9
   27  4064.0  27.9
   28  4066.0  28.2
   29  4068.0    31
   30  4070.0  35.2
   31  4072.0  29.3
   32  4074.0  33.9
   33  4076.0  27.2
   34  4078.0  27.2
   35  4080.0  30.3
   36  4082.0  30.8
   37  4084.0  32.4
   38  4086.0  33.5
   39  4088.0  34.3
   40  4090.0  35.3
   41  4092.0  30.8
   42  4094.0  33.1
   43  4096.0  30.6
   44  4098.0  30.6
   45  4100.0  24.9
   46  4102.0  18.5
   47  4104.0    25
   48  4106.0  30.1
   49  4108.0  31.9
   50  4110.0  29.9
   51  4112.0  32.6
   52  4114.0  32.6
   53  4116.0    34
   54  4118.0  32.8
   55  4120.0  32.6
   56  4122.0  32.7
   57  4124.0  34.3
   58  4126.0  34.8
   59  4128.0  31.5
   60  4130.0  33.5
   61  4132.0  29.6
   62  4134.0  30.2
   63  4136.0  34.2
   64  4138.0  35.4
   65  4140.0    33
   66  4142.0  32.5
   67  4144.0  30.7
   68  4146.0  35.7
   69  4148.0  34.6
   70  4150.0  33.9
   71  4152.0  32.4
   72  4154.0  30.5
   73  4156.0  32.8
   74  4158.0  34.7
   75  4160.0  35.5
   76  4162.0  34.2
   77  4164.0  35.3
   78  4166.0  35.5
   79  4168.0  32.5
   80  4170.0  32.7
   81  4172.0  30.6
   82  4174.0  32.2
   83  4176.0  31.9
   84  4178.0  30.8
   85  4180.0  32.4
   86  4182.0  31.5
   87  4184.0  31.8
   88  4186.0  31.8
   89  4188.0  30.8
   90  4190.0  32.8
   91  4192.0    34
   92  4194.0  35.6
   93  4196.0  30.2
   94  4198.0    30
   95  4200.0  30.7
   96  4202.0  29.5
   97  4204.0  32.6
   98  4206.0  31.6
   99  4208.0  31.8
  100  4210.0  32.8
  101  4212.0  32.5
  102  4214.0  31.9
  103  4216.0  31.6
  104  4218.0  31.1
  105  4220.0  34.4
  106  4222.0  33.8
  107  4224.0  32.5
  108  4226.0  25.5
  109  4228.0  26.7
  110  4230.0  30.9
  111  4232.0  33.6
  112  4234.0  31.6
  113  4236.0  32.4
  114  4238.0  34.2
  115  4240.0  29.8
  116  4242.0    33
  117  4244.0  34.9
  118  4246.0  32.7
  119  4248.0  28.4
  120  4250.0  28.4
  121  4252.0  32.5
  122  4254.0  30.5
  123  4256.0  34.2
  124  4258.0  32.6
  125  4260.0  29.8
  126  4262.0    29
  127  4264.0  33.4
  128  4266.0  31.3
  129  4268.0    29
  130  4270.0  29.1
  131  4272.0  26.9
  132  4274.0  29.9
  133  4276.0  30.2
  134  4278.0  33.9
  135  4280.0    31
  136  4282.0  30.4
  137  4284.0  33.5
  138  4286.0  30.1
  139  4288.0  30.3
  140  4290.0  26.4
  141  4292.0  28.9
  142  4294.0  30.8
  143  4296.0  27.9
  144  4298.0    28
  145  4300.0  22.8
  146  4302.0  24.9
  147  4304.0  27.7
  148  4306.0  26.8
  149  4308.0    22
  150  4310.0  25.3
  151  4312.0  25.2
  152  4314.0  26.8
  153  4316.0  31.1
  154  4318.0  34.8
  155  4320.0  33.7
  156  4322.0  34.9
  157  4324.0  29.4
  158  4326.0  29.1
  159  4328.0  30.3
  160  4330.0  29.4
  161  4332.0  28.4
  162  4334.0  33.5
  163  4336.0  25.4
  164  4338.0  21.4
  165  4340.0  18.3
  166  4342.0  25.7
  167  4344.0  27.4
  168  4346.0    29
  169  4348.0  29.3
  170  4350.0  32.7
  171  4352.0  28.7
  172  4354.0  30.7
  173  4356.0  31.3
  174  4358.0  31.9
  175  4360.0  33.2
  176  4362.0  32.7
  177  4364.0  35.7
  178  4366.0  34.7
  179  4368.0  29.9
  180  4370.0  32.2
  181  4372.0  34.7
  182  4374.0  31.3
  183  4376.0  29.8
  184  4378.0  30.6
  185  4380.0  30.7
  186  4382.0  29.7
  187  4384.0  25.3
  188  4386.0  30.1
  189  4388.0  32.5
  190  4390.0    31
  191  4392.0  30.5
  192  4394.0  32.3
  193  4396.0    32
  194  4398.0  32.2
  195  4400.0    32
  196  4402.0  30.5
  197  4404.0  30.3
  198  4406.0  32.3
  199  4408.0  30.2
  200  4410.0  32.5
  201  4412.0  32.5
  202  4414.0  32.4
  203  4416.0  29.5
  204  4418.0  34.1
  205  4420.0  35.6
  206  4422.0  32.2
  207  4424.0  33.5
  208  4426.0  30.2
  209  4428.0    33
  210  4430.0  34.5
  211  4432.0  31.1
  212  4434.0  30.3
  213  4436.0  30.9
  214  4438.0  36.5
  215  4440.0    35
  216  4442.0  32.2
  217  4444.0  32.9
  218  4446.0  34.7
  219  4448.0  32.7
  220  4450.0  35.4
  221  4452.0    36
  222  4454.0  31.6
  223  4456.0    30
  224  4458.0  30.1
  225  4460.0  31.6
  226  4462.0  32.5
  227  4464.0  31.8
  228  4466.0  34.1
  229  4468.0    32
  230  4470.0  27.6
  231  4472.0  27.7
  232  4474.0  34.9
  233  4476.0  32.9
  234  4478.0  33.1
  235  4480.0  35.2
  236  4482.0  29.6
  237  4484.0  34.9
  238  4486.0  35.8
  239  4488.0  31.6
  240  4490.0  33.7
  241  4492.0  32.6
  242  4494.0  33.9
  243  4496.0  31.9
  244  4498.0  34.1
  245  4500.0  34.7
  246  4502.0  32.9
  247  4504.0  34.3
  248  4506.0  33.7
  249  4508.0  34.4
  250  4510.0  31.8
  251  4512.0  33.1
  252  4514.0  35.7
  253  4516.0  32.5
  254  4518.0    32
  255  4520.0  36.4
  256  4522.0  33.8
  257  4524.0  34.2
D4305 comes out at 0.25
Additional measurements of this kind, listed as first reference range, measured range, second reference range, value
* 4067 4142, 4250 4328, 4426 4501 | 0.09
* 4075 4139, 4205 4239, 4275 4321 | -0.07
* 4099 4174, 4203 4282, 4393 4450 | 0.03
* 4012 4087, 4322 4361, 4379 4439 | 0.10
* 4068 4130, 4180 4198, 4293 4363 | -0.07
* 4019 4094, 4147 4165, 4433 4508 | -0.06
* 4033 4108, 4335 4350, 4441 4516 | 0.24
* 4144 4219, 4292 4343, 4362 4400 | 0.15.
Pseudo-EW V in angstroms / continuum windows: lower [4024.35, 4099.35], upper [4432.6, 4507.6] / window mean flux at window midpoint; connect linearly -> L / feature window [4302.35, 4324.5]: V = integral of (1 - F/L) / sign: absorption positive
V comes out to 2.5 angstroms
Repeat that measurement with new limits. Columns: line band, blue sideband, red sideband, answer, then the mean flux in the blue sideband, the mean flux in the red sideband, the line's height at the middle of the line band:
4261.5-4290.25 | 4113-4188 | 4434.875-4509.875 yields 2.2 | 32.9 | 32.9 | 32.9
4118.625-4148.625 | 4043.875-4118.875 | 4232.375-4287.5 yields -2.0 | 30.8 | 31.2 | 30.9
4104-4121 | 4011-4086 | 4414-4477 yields 0.1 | 31.7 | 32.5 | 31.8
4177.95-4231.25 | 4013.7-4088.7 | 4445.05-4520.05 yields 1.0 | 31.7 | 32.9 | 32.2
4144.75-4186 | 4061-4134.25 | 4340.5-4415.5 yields -2.8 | 31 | 31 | 31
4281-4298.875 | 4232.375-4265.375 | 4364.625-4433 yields 1.2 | 31.7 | 31.7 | 31.7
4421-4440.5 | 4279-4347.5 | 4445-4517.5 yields -0.7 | 28.3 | 32.9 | 31.5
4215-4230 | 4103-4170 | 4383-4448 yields 0.8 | 32.8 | 32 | 32.5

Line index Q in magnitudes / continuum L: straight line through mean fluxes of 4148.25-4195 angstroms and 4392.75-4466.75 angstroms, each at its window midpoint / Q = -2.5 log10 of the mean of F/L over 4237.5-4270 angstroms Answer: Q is 0.05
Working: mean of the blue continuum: 32.9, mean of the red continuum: 32.5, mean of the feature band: 31.4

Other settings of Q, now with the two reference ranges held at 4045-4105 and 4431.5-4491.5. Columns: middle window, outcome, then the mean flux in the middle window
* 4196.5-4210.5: 0.000 mag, 31.2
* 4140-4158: -0.071 mag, 33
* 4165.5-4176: -0.050 mag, 32.5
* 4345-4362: 0.037 mag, 31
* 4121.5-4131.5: -0.082 mag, 33.2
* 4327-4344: 0.198 mag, 26.6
